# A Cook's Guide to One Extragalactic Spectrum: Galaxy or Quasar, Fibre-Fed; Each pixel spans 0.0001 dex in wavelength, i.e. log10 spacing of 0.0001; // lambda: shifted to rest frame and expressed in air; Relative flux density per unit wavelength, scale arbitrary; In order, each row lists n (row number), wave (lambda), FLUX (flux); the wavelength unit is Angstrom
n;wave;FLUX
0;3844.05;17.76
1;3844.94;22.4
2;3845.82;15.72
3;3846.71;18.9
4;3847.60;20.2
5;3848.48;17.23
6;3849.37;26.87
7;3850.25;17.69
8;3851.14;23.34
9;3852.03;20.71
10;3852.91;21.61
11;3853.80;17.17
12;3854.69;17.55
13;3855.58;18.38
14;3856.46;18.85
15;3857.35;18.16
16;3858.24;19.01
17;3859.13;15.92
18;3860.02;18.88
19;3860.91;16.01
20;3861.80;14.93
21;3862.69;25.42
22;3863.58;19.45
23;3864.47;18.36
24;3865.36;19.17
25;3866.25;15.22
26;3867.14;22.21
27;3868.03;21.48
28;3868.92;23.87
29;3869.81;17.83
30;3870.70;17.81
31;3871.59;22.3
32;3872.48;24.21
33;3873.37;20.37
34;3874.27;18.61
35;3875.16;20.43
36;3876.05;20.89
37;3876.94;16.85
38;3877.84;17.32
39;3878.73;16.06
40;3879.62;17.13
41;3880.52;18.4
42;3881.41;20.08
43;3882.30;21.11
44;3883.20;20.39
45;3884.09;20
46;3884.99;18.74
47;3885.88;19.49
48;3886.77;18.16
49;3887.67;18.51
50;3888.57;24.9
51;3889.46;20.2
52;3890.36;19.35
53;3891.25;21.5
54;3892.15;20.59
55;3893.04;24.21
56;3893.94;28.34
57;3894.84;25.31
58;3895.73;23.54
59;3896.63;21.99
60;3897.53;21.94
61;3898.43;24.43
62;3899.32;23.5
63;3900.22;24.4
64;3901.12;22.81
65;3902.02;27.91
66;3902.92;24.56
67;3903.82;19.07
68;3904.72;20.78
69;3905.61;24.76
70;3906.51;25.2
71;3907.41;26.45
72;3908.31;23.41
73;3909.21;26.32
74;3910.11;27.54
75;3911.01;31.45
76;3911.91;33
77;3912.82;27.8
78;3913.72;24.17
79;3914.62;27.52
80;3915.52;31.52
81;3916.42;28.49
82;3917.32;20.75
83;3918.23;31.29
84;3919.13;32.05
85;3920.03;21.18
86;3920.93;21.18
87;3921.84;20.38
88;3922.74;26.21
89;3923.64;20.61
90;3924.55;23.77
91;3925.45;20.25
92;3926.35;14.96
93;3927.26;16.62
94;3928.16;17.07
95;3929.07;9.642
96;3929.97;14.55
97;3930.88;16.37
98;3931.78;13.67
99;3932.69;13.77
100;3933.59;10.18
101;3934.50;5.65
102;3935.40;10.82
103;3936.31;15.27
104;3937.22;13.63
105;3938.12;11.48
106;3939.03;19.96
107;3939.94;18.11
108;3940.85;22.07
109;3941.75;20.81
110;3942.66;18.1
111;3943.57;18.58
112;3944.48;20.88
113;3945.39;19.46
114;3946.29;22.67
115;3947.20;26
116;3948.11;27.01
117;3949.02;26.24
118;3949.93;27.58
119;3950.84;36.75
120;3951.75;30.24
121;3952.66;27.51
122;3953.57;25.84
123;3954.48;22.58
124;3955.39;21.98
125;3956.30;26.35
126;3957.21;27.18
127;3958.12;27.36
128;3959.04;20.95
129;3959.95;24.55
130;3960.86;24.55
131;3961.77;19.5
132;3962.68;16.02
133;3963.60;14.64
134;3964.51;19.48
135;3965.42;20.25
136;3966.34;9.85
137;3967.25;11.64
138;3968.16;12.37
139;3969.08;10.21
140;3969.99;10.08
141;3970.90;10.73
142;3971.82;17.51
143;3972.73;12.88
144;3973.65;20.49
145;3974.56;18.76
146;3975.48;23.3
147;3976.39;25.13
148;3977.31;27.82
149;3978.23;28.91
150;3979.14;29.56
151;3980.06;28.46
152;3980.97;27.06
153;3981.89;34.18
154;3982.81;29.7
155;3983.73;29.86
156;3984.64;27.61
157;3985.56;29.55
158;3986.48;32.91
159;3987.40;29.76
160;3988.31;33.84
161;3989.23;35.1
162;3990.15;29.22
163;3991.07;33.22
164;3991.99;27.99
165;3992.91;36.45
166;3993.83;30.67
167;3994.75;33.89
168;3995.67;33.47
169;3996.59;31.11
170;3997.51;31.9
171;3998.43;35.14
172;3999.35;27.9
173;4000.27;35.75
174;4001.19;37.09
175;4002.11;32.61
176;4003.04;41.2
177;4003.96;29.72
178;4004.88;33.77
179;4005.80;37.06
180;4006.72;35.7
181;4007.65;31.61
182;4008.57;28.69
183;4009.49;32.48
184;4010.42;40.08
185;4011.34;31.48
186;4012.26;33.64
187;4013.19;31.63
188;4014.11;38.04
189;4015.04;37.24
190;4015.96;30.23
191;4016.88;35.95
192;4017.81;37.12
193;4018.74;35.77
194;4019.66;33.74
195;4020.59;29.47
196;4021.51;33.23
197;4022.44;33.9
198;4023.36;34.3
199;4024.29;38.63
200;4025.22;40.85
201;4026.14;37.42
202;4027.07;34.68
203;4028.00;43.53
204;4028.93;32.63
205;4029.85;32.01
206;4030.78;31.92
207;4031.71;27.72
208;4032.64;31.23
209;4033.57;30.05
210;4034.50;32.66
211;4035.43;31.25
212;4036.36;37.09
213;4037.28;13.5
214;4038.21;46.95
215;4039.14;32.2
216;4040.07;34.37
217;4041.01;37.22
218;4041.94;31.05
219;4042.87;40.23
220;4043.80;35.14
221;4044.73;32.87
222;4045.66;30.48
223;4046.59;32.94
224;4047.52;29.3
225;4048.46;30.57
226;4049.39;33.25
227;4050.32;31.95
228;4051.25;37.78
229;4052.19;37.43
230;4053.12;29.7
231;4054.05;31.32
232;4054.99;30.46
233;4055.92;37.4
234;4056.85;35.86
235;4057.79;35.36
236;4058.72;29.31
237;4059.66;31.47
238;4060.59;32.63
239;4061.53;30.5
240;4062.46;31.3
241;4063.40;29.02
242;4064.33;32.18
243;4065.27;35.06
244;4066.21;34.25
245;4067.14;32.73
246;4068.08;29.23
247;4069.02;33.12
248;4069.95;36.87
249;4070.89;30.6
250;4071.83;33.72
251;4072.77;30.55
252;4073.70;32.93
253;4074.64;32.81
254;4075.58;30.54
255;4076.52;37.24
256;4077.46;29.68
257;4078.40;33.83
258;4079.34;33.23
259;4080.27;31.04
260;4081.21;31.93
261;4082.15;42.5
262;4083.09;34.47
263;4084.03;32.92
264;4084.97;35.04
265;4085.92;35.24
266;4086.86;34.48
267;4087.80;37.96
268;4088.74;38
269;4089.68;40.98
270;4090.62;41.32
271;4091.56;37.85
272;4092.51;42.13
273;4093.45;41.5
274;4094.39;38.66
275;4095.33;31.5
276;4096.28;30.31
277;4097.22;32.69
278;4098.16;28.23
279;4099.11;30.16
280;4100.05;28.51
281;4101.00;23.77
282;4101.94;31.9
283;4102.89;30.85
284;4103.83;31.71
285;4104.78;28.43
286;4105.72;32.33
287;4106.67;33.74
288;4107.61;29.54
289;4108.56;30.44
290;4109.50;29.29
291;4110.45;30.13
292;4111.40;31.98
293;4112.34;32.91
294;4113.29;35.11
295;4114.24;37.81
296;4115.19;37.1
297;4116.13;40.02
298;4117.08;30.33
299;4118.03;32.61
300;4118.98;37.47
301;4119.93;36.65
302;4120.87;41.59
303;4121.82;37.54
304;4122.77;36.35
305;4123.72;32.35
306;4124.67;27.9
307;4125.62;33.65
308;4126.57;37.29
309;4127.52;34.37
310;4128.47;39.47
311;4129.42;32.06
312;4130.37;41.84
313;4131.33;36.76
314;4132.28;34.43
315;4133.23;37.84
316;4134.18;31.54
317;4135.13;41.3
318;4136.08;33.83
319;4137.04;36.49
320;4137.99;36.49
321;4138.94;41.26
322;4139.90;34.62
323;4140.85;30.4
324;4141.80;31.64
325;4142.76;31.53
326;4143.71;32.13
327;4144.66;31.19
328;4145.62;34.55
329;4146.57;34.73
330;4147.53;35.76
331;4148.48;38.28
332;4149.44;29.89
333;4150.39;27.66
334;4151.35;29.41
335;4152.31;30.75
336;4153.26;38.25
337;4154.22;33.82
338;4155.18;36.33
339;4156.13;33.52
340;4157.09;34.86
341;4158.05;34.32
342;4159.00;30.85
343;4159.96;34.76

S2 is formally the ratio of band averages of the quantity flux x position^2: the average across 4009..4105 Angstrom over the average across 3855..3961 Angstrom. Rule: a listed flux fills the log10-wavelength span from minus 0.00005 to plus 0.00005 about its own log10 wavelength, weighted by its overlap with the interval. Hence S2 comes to 1.69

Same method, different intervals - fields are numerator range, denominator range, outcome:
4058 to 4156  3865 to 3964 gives 1.72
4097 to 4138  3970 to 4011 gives 1.21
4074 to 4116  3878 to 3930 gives 1.63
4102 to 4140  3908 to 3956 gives 1.75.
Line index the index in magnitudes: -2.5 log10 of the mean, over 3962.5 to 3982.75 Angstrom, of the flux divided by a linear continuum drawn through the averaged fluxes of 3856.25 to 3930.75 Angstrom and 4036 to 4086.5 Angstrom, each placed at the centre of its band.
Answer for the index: 0.35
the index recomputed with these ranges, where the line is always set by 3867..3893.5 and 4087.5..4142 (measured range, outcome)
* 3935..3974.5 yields 0.226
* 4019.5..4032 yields -0.192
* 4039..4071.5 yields -0.072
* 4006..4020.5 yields -0.204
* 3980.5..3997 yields -0.173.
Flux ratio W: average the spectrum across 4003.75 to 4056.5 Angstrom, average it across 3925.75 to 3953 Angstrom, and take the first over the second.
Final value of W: 1.79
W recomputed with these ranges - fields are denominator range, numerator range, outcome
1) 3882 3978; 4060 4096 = 1.62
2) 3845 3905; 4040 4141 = 1.66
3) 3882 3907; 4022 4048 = 1.51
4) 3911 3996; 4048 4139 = 1.49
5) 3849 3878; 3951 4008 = 1.35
